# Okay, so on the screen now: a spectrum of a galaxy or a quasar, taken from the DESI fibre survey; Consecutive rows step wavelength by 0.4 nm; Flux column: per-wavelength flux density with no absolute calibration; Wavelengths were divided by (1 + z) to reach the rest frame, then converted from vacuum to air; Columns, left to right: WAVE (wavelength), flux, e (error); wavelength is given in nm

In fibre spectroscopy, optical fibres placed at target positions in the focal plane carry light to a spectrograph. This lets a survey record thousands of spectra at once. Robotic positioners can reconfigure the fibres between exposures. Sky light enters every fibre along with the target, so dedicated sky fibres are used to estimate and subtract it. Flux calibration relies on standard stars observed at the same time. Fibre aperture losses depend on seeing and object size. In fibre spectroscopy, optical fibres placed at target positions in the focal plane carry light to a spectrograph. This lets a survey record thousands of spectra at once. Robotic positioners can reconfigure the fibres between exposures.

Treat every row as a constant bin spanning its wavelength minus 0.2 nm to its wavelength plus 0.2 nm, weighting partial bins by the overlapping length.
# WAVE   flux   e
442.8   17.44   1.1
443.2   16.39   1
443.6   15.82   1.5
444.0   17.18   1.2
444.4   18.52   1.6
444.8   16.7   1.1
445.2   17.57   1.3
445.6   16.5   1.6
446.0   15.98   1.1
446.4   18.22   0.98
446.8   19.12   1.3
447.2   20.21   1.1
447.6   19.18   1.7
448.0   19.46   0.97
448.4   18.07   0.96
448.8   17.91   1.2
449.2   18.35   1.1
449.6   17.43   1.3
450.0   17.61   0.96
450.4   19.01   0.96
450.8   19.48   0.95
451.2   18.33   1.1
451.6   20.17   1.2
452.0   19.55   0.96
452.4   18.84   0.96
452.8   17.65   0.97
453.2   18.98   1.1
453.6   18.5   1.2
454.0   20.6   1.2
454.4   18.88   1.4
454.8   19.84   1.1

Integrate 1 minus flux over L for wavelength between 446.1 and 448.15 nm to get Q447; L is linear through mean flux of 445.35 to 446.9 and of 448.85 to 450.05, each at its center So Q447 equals -0.18 nm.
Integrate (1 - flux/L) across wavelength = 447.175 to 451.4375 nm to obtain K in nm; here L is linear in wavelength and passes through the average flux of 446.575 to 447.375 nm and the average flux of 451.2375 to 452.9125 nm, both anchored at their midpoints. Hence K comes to 0.17 nm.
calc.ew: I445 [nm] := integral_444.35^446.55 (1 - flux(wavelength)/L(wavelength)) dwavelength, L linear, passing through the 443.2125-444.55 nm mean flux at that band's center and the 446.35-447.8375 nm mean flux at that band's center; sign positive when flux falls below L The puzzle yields 0.12 nm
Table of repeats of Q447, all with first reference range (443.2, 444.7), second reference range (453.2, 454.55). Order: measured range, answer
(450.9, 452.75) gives -0.028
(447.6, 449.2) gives -0.045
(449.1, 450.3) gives 0.032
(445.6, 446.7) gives 0.023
